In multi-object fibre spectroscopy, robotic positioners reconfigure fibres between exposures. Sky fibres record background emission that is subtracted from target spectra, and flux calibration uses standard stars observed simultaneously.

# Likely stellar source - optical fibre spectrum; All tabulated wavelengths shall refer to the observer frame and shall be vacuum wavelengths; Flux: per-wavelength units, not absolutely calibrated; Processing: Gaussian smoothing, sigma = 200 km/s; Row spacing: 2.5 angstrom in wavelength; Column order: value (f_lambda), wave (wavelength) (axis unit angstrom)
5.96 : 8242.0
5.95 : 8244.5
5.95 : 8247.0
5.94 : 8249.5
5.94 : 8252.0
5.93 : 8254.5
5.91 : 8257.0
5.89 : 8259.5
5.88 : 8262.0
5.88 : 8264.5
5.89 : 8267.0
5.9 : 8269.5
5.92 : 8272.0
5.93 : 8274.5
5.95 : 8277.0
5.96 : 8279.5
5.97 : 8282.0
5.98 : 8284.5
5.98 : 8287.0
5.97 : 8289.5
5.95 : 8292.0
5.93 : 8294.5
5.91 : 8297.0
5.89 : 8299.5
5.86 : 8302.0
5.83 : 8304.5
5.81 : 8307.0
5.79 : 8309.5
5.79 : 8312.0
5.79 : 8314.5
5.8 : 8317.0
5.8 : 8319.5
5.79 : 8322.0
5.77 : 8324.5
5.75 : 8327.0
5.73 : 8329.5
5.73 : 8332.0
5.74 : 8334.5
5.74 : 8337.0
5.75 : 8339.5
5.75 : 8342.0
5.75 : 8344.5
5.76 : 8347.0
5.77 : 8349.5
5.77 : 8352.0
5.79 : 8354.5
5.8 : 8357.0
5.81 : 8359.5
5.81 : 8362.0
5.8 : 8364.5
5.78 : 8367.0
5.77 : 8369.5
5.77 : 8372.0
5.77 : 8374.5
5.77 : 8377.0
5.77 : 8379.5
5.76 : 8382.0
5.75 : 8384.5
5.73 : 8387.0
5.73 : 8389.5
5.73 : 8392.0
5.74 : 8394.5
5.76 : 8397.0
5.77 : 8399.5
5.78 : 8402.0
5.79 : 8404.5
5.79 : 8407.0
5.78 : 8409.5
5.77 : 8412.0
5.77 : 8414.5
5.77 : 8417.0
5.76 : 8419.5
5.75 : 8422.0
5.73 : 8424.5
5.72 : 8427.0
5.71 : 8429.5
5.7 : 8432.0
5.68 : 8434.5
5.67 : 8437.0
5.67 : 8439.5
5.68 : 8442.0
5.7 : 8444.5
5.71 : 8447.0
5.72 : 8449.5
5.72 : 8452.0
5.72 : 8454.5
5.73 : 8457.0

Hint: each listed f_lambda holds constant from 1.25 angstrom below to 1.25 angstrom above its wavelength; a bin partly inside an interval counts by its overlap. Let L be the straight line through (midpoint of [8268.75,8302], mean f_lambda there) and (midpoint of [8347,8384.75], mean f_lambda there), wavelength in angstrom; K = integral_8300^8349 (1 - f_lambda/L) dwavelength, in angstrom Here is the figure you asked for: 0.7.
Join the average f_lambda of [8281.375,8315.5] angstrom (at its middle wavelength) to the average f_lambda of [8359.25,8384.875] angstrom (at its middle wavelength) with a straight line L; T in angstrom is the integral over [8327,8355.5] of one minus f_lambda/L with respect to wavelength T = 0.35 angstrom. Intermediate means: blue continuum 5.89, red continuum 5.78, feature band 5.75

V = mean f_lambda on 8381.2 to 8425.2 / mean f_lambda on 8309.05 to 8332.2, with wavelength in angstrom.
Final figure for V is 1.0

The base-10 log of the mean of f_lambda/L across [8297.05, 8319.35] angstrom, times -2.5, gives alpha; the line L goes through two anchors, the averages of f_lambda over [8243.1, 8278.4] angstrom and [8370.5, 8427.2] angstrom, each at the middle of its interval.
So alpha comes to 0.01 mag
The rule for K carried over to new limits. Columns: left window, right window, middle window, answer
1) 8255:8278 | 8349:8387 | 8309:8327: 0.2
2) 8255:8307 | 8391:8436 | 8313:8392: 0.8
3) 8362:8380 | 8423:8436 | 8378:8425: -0.2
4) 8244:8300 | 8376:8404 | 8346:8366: 0.1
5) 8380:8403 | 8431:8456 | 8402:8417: -0.1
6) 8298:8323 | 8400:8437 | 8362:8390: 0.0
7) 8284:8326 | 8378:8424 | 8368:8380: 0.0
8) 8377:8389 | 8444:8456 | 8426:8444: 0.1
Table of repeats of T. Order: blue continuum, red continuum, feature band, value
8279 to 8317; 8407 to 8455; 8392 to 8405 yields 0.0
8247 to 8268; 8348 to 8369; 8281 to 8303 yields -0.3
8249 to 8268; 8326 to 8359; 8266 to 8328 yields -0.4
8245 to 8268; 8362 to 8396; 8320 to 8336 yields 0.2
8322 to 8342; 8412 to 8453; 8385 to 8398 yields 0.0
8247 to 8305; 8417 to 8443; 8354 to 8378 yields 0.0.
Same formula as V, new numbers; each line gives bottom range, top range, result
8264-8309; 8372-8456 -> 0.97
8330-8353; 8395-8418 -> 1.00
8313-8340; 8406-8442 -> 0.99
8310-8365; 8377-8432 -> 1.00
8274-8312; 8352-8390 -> 0.98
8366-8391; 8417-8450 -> 0.99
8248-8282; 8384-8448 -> 0.97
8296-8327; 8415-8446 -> 0.98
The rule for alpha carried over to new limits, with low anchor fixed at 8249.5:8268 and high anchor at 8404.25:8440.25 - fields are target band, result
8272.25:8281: -0.01 mag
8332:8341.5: 0.02 mag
